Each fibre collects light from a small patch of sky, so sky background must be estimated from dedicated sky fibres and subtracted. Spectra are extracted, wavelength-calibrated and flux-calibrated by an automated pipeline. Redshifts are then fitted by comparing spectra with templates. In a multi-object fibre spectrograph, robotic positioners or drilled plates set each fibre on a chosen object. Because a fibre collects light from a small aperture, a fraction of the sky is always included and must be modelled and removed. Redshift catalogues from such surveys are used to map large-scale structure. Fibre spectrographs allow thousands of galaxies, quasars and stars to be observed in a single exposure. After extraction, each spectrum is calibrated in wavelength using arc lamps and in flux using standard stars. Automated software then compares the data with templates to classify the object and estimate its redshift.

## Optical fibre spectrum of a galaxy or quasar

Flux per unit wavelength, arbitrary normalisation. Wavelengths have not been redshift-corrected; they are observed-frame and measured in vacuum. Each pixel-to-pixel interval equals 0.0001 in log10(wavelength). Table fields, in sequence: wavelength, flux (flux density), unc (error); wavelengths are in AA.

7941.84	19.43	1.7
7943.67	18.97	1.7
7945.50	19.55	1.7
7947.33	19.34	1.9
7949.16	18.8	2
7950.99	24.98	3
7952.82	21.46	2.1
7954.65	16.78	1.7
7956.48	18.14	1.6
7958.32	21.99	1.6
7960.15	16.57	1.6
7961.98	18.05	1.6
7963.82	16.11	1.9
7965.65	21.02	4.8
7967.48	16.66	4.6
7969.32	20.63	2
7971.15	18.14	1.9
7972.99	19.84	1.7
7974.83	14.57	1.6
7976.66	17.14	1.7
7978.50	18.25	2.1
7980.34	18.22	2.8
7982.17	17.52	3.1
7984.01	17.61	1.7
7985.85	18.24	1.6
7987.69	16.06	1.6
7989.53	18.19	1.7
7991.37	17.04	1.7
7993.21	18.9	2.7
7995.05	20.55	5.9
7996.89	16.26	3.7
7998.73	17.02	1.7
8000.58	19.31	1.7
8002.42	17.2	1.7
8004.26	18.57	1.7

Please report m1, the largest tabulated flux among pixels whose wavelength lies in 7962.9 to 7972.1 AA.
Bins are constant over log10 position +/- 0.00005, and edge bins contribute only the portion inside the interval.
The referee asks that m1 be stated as 21.02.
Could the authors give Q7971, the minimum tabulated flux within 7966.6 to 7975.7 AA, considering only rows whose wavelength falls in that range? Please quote 14.57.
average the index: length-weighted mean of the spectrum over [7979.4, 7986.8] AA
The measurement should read 17.9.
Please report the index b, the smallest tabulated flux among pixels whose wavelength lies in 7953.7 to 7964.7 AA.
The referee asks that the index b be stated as 16.11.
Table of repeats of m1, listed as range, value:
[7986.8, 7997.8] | 20.55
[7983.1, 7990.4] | 18.24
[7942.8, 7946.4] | 19.55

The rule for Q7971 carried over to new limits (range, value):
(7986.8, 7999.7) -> 16.06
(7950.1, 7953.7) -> 21.46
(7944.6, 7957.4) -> 16.78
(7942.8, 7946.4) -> 18.97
